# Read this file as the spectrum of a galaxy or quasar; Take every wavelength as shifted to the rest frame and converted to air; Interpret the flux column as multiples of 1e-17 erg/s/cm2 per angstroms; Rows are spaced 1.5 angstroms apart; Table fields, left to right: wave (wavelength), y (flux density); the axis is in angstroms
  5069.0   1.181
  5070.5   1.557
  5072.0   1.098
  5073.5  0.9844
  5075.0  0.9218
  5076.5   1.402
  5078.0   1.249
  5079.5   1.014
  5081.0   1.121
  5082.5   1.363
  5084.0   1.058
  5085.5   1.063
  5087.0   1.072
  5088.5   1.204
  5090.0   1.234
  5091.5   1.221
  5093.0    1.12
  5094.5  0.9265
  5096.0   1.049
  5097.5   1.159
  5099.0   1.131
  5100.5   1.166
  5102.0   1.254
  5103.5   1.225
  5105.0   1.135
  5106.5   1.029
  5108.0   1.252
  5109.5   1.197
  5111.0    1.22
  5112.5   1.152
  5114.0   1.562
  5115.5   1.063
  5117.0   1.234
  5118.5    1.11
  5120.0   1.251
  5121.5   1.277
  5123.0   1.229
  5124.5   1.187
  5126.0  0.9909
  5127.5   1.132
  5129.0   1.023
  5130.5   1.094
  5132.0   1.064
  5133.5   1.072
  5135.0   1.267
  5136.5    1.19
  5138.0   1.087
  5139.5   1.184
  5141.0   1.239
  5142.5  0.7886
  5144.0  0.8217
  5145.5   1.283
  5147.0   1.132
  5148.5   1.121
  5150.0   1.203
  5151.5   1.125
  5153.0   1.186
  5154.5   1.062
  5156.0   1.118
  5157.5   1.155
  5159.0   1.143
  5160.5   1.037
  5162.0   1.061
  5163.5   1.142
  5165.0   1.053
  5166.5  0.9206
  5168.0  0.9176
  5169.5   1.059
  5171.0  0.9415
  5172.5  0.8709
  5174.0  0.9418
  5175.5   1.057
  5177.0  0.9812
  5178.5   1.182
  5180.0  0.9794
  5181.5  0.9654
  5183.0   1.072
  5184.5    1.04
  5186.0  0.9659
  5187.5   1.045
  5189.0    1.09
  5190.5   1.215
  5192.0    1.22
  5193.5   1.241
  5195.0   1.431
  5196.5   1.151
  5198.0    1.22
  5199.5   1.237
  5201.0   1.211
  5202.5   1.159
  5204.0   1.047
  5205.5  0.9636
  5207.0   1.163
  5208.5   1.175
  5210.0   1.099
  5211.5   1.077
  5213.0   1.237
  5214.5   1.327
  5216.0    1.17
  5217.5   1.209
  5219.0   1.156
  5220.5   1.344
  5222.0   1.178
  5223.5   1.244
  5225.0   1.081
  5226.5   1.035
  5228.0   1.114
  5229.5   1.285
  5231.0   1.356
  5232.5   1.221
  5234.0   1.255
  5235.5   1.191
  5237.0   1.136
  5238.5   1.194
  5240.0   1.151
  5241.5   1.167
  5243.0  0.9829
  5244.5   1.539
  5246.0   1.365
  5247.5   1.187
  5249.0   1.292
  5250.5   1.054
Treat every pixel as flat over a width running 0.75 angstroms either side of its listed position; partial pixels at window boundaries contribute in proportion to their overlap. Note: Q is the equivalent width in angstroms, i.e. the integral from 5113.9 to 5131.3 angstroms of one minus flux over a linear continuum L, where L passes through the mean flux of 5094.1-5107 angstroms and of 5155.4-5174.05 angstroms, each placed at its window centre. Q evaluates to -1.1 angstroms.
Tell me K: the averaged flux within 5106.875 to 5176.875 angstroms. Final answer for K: 1.11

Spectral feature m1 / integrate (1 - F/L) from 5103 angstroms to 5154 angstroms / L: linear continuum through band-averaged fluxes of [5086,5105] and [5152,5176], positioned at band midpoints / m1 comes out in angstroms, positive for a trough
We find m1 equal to -2.5 angstroms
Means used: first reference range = 1.15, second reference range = 1.04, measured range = 1.15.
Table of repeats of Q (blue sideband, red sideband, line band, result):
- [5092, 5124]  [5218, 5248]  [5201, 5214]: 0.8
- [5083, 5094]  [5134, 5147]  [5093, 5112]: -0.2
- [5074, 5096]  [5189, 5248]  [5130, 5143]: 0.5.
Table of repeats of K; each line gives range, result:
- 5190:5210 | 1.18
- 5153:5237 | 1.12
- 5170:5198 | 1.08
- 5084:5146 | 1.14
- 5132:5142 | 1.16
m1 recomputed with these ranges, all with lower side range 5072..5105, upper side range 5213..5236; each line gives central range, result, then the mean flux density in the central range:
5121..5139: 0.4 angstroms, 1.13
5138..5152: 0.8 angstroms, 1.1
